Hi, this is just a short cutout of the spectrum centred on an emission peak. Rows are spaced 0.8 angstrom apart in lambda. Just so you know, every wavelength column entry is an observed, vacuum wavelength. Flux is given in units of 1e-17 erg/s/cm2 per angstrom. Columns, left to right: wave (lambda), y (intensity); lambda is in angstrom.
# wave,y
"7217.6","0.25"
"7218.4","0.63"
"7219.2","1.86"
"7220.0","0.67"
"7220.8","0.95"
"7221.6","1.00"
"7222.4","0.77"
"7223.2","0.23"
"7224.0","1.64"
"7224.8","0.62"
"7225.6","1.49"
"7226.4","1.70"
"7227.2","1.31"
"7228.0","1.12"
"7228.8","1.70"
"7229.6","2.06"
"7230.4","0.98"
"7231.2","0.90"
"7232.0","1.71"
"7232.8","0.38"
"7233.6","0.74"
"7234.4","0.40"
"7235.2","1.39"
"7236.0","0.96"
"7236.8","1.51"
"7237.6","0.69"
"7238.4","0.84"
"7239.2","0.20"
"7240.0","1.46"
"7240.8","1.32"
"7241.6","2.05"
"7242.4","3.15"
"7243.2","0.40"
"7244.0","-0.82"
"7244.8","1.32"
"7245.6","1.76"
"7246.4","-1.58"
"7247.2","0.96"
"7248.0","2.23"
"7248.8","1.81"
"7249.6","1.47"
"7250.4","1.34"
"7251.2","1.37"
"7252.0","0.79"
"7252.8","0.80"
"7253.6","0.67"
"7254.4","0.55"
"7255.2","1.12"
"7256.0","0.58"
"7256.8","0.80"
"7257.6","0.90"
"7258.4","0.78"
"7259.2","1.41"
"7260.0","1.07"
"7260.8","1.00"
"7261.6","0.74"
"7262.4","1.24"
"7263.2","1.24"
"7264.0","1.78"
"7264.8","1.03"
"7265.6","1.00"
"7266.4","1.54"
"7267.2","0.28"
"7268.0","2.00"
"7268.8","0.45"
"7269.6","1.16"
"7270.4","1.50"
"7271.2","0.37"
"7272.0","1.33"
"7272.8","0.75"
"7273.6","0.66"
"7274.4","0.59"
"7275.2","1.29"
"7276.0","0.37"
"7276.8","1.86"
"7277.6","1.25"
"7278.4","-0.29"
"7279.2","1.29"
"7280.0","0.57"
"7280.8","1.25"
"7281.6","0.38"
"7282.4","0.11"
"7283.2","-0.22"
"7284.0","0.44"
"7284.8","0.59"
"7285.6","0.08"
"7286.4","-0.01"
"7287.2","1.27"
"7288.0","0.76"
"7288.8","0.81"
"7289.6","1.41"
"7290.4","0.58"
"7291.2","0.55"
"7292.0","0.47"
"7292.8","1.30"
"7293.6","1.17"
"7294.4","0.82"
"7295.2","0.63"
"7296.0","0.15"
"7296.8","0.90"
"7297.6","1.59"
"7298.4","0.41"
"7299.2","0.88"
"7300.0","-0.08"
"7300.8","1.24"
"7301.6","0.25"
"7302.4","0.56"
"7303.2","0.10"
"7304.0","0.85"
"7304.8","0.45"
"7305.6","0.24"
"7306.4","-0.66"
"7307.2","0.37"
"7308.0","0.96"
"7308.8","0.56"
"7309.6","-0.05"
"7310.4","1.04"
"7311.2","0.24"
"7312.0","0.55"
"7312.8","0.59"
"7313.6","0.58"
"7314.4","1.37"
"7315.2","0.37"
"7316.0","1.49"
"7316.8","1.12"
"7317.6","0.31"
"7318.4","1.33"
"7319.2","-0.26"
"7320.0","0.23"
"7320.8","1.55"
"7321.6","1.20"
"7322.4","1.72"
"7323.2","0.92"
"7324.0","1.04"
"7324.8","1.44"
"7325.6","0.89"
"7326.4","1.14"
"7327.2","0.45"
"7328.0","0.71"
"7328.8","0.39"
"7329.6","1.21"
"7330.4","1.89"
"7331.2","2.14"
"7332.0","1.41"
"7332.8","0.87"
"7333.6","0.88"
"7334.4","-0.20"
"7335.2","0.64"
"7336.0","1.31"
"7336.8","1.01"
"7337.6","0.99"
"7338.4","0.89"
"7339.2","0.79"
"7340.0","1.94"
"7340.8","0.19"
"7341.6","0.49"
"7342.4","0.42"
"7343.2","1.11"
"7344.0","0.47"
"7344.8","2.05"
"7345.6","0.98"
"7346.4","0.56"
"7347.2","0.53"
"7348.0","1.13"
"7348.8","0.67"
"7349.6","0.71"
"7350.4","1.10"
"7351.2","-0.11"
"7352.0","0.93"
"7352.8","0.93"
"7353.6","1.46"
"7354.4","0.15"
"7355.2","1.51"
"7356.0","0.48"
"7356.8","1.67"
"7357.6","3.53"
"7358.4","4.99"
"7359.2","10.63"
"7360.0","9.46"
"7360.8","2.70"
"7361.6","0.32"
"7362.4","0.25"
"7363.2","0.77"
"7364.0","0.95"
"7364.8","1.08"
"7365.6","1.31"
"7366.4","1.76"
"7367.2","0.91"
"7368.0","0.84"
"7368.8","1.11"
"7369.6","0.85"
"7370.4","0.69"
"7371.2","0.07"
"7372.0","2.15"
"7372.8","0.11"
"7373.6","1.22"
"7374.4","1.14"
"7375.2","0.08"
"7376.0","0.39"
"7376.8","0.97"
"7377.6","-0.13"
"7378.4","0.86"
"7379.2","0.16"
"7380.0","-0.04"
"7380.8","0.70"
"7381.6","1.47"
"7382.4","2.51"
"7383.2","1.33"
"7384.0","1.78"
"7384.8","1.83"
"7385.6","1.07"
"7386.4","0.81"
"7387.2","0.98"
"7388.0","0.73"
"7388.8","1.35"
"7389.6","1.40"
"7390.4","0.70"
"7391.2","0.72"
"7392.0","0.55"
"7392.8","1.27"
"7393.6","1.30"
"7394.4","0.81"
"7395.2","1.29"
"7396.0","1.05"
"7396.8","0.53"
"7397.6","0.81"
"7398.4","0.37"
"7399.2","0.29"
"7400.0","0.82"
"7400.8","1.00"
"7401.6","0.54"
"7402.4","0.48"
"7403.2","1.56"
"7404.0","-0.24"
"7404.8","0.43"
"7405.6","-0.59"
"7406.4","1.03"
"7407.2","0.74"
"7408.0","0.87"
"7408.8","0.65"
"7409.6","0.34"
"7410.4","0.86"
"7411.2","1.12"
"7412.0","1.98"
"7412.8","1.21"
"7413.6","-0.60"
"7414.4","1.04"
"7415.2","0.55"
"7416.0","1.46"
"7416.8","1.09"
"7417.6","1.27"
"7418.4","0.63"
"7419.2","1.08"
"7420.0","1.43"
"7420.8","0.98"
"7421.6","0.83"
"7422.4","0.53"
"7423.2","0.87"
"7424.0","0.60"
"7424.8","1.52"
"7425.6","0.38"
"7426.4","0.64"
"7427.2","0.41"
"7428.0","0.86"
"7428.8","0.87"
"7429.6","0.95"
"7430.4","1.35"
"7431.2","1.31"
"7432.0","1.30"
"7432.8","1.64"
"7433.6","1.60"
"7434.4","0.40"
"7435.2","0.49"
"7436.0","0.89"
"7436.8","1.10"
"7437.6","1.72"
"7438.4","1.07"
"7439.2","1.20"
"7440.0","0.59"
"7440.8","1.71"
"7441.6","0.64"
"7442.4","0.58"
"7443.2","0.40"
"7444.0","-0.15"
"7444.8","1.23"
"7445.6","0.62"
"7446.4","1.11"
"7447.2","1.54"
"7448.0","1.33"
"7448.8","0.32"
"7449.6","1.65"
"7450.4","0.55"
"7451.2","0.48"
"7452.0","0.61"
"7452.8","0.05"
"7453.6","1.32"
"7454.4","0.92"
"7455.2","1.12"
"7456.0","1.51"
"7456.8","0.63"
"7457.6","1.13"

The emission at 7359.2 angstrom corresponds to H-alpha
